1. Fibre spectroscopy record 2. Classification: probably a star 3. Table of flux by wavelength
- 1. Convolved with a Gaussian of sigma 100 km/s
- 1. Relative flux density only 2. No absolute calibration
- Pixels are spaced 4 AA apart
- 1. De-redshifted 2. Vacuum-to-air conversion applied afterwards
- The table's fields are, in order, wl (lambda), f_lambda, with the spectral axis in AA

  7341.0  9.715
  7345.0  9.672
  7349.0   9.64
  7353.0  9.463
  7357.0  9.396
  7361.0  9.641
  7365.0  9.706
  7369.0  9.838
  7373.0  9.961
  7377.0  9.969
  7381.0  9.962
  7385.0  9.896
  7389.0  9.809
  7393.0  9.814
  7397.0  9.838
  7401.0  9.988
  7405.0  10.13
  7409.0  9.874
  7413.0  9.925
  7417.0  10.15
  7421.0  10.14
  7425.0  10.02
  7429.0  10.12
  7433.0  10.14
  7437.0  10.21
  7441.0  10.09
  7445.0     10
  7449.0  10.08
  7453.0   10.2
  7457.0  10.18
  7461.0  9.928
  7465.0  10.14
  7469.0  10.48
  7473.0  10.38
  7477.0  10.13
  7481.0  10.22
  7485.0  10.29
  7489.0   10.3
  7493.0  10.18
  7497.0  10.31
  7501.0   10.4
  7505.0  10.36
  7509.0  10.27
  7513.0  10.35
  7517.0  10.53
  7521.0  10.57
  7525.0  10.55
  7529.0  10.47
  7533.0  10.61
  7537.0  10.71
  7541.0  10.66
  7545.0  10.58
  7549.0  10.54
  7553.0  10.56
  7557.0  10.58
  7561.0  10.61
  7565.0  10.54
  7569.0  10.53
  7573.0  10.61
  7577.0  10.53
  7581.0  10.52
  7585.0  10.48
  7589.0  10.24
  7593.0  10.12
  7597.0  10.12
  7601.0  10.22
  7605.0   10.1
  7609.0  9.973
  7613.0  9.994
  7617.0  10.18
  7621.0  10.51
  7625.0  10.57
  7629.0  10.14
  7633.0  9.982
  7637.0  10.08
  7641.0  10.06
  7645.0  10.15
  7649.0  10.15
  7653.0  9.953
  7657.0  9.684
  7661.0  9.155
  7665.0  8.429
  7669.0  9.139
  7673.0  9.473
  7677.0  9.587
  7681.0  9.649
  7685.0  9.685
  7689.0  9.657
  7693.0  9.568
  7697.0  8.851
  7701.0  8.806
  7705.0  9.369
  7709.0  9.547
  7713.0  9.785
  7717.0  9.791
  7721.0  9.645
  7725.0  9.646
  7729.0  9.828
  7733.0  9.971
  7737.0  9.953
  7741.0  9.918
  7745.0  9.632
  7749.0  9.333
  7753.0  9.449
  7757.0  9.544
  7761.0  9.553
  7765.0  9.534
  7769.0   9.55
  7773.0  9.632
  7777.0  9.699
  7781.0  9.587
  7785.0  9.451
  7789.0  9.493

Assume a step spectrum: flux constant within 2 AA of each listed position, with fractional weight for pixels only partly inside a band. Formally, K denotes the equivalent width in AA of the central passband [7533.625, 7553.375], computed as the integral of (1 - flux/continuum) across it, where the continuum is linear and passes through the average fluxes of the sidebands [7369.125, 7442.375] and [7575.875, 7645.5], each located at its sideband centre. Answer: -0.91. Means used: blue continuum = 10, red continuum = 10.2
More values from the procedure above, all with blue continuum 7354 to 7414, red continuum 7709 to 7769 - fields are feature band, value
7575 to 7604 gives -1.68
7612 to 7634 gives -1.18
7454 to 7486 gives -1.35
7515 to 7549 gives -2.82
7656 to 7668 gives 0.83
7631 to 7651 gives -0.75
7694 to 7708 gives 0.88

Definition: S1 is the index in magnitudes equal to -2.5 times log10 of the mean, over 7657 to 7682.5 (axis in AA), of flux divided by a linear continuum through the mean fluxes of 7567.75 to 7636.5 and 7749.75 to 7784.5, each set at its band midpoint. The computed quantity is 0.08 mag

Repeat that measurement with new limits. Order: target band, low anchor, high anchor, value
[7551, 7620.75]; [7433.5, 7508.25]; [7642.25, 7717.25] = -0.06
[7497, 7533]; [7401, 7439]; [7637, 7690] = -0.06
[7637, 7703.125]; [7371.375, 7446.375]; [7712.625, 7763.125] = 0.03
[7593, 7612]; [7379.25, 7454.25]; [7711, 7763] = -0.03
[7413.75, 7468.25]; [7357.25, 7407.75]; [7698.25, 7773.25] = -0.03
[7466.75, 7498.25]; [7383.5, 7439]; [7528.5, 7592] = 0.00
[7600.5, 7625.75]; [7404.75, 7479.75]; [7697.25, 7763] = -0.04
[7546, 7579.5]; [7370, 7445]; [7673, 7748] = -0.08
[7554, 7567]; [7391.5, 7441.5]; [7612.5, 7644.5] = -0.05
